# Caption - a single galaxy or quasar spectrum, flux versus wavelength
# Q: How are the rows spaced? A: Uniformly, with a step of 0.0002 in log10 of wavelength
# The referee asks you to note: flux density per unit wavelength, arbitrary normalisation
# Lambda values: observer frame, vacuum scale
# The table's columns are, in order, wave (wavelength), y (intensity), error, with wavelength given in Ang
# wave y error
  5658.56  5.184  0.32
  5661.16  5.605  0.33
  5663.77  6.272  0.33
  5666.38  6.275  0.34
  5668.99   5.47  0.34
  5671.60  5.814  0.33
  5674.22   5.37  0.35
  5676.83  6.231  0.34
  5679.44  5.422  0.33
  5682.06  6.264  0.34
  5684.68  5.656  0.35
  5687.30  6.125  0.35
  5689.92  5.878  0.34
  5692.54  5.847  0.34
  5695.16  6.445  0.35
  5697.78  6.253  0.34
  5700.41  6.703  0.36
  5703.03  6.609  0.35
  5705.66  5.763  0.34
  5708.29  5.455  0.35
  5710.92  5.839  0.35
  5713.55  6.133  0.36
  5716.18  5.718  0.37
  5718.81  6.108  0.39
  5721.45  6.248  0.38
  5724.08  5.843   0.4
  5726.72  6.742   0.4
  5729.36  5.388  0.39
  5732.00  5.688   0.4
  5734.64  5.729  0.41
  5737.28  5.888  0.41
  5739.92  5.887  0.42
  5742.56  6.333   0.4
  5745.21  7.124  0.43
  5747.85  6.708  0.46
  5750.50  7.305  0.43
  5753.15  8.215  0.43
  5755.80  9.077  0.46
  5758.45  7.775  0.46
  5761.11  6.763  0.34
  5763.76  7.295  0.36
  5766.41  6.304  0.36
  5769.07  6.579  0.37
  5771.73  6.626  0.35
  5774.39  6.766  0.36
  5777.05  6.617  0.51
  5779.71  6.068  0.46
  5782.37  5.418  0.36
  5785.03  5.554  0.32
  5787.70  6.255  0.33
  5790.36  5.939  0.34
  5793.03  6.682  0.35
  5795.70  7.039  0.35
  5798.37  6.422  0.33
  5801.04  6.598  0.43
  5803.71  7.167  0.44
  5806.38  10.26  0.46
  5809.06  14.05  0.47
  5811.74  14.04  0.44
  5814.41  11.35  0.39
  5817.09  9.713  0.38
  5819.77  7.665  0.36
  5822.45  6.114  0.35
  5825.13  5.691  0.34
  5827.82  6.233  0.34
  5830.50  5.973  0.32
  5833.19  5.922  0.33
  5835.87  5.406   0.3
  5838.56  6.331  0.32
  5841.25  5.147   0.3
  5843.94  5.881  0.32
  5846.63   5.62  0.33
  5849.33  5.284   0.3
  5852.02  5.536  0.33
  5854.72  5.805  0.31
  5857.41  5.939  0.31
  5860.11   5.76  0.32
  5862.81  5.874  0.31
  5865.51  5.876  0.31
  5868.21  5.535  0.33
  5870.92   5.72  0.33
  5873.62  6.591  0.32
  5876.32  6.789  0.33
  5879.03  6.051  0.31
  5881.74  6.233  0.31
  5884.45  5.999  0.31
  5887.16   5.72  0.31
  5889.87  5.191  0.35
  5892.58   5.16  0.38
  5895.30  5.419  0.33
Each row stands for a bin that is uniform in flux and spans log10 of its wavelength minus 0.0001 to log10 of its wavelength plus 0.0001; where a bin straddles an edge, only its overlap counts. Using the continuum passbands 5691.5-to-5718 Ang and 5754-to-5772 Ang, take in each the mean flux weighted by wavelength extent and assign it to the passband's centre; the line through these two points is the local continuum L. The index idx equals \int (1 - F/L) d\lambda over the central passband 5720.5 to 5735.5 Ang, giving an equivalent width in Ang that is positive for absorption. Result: 1.40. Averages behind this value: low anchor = 6.08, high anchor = 7.26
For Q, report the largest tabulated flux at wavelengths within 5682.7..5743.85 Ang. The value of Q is 6.742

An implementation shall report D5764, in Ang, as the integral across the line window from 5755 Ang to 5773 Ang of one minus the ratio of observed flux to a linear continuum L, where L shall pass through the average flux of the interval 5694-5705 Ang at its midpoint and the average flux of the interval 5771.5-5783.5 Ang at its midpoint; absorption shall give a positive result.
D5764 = -2.4 Ang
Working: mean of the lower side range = 6.46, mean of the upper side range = 6.28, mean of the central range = 7.15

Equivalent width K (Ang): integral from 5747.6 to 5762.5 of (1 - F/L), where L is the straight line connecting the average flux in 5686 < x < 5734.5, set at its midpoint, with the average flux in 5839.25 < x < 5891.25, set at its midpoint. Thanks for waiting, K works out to -4.3 Ang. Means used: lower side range 6.04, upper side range 5.83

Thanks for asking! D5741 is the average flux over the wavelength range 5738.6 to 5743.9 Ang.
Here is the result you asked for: 6.11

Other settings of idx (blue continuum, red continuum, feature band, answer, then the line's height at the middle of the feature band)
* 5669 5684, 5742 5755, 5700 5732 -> 2.8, 6.59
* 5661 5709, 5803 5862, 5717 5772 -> -1.0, 6.51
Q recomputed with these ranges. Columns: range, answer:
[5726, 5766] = 9.077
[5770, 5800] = 7.039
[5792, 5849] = 14.05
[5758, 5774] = 7.775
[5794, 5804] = 7.167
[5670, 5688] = 6.264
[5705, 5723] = 6.248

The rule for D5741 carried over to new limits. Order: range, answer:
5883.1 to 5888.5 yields 5.86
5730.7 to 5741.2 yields 5.8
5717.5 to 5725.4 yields 6.06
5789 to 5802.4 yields 6.54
